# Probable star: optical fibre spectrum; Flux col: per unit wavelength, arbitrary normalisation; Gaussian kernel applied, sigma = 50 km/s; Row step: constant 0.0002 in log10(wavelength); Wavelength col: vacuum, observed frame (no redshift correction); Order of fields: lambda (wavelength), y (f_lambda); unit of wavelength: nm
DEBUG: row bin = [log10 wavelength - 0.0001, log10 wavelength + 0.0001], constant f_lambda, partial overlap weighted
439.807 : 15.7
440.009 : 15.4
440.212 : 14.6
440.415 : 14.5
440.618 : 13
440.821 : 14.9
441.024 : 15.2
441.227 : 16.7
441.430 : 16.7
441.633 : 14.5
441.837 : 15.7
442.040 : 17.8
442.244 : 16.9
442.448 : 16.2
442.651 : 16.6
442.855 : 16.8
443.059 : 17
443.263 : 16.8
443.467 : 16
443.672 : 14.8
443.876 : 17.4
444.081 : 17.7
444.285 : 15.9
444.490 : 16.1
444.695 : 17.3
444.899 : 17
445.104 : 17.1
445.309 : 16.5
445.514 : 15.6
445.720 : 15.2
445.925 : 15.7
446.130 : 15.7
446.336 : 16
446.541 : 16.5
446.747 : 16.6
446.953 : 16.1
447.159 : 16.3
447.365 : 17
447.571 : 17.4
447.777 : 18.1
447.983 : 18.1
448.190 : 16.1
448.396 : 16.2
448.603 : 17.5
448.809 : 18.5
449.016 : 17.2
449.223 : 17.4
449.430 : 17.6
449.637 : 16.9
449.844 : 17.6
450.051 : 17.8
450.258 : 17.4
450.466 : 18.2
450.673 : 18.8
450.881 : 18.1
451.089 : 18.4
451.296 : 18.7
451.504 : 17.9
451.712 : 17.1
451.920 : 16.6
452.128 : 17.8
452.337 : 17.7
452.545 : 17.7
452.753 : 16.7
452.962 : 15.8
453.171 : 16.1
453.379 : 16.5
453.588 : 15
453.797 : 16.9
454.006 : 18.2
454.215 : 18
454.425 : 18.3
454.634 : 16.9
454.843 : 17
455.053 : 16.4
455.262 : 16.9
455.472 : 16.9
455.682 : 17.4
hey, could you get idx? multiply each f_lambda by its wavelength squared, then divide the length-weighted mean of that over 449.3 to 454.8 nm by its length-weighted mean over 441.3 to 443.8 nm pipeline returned 1.1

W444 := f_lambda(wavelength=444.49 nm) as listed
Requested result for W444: 16.1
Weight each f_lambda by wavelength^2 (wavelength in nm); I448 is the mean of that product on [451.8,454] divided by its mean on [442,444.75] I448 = 1.05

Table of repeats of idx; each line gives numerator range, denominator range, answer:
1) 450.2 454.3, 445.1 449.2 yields 1.07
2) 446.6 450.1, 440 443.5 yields 1.12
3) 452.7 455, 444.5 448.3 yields 1.05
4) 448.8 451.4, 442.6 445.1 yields 1.10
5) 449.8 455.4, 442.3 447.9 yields 1.09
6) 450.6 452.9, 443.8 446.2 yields 1.11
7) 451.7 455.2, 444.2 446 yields 1.08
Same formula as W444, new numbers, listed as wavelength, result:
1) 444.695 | 17.3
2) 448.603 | 17.5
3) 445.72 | 15.2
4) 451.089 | 18.4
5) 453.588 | 15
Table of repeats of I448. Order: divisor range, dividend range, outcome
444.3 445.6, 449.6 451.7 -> 1.11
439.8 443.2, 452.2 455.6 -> 1.13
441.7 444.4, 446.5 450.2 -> 1.06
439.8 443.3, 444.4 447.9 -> 1.06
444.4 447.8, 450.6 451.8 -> 1.13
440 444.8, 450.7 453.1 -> 1.14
